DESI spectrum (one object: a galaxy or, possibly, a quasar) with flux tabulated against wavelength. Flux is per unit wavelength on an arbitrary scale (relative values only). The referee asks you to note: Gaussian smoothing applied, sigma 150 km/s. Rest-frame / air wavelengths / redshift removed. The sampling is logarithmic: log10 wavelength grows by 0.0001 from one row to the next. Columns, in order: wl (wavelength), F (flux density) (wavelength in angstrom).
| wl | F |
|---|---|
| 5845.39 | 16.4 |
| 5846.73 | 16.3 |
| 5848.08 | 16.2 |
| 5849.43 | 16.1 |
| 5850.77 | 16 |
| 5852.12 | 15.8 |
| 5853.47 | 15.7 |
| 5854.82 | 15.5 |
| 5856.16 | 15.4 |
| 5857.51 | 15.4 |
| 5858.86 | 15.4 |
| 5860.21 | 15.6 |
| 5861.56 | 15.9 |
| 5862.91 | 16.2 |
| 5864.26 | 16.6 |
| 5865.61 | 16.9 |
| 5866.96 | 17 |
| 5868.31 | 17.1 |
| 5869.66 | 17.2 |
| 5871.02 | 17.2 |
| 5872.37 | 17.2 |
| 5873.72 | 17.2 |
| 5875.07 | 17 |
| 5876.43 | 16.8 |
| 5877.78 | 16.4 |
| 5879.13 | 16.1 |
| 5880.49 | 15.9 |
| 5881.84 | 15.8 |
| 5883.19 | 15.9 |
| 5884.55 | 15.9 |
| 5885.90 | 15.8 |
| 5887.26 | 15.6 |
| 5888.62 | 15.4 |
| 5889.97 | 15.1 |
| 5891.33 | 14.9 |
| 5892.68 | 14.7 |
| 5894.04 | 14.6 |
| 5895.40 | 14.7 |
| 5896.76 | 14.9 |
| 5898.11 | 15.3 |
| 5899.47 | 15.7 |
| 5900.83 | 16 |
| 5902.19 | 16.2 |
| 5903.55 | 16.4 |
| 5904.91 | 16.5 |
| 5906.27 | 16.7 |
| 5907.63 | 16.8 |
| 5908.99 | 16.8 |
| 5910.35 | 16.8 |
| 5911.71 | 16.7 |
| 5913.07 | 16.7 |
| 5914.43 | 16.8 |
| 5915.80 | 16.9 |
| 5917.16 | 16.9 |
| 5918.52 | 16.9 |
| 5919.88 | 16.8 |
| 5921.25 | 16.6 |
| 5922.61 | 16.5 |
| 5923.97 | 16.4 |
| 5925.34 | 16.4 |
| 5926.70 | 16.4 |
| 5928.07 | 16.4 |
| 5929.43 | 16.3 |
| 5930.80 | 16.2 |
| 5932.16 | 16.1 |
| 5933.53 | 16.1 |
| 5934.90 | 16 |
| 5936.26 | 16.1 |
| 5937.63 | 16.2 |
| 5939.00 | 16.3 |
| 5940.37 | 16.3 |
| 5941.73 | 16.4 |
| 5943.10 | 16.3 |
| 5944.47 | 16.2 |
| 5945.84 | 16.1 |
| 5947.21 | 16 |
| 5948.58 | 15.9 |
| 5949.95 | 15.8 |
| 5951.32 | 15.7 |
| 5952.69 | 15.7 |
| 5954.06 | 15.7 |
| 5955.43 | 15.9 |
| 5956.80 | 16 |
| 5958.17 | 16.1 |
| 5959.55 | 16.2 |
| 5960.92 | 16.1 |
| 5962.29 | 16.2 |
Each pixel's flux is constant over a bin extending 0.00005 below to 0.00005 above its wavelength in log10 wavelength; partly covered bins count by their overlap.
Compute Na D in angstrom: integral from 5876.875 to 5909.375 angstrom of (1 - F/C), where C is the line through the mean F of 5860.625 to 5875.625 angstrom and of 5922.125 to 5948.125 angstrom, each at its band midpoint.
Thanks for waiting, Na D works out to 1.7 angstrom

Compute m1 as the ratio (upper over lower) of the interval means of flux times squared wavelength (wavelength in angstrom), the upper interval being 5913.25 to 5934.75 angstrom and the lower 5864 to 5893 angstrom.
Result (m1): 1.0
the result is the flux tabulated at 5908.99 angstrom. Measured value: 16.8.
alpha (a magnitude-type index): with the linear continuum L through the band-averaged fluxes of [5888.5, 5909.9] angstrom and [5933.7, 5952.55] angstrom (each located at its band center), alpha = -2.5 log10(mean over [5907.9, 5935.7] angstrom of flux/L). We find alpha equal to -0.04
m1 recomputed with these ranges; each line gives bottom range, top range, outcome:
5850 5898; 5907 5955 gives 1.04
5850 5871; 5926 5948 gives 1.03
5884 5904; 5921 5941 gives 1.07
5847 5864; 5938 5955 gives 1.05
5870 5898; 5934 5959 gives 1.03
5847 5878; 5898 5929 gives 1.03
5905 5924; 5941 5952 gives 0.97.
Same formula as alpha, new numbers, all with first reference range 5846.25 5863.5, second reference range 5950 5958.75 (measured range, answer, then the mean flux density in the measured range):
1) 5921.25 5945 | -0.03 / 16.3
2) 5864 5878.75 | -0.08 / 17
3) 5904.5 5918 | -0.06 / 16.8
